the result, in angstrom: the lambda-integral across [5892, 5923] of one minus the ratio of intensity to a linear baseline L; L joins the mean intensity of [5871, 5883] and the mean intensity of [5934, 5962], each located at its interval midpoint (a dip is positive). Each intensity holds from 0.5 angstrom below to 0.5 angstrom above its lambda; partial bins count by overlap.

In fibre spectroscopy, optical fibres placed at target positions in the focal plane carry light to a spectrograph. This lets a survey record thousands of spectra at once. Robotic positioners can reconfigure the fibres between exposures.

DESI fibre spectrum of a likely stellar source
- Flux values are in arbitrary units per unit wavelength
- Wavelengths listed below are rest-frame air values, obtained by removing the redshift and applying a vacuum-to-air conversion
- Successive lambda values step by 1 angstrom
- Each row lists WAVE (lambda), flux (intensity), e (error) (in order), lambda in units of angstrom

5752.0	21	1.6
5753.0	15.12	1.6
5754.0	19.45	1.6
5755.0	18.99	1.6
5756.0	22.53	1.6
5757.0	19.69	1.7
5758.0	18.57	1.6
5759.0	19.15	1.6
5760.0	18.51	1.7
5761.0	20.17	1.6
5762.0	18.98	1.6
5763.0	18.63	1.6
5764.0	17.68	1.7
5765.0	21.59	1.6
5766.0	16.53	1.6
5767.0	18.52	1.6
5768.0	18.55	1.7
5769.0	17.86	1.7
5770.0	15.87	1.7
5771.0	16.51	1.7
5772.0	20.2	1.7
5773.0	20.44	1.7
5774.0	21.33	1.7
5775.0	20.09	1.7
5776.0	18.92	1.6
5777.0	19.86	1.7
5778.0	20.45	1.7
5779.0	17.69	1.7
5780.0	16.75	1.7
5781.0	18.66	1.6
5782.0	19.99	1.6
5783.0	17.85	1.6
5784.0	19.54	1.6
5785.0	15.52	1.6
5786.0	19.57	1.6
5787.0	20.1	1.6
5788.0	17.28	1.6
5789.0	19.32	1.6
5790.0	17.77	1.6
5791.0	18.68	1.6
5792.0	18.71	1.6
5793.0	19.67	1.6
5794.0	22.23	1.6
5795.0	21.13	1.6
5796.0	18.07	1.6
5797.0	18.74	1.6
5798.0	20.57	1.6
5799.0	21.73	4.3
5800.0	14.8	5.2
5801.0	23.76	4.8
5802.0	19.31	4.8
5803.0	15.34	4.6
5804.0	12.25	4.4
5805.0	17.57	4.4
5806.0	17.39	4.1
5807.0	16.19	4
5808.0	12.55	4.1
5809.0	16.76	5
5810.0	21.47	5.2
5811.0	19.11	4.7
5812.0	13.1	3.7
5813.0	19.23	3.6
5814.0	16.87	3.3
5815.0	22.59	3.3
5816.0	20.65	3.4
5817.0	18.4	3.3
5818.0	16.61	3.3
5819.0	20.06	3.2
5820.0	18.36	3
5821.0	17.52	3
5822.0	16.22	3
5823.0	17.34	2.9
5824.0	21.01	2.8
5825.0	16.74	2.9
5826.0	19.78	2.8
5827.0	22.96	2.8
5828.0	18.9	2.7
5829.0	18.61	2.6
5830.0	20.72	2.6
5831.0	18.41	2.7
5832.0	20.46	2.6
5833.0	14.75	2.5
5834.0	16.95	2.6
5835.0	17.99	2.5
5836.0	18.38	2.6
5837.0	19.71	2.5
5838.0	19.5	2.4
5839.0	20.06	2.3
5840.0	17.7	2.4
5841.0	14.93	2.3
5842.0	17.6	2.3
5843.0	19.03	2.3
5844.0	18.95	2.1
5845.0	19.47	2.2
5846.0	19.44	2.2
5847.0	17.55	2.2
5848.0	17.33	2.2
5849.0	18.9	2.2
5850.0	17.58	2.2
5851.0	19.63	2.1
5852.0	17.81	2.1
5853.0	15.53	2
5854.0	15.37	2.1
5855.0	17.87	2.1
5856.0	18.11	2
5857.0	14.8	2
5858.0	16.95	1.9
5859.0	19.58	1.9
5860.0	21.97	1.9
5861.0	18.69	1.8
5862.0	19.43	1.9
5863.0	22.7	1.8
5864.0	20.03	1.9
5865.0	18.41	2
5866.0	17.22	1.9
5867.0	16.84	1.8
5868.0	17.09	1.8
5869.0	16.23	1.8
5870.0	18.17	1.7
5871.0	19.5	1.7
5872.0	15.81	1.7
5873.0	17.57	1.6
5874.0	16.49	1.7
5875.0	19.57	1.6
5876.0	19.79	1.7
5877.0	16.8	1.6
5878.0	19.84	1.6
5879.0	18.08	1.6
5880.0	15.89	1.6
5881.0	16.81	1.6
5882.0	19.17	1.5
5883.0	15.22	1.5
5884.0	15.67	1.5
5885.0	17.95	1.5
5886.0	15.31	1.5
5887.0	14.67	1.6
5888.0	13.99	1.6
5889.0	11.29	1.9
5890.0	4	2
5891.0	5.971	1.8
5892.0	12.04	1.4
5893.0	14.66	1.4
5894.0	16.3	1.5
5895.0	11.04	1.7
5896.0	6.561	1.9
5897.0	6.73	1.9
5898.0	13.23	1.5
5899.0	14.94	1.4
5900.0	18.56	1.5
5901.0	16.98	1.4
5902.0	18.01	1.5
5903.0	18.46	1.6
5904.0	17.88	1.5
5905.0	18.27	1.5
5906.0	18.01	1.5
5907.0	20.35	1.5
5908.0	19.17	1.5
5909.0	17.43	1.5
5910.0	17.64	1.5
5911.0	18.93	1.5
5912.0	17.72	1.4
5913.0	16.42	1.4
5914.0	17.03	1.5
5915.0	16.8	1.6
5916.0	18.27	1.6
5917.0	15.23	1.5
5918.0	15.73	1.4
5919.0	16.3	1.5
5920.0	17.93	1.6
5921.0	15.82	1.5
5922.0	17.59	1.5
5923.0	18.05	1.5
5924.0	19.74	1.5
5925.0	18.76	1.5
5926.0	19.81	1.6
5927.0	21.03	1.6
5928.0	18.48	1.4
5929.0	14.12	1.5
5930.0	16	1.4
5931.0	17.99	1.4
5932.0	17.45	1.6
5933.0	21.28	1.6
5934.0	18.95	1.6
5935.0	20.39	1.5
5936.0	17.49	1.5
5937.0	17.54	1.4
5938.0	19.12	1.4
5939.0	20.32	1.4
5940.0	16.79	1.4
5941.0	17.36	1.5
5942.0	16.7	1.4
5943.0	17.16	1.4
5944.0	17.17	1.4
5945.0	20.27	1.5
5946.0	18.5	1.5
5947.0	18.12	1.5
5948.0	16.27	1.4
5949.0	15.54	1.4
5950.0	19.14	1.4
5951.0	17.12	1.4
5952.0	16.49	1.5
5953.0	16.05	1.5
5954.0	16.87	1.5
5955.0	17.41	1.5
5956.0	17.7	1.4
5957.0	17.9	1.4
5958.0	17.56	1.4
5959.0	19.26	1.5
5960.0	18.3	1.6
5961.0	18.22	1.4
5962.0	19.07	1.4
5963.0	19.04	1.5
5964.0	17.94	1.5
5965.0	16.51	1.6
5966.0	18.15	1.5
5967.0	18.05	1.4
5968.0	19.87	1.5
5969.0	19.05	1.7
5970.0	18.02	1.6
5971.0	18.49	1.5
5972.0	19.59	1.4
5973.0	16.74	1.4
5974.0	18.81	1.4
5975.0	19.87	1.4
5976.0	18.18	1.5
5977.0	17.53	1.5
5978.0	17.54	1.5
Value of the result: 2.74 angstrom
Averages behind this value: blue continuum 17.8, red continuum 17.8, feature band 16.2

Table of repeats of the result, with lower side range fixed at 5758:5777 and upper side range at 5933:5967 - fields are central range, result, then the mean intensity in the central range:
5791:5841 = 0.42 angstrom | 18.5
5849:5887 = 1.18 angstrom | 17.8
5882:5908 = 5.41 angstrom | 14.4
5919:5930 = 0.07 angstrom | 18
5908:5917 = 0.32 angstrom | 17.5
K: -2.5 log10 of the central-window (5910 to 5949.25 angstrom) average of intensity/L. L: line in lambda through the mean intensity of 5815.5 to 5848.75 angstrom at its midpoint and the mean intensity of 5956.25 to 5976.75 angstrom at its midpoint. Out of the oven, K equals 0.04 mag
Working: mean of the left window 18.6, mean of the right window 18.4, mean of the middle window 17.8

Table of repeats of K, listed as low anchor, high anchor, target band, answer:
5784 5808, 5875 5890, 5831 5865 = -0.08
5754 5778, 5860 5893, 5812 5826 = -0.03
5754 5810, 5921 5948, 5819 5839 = -0.01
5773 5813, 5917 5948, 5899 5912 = 0.00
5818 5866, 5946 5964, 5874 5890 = 0.12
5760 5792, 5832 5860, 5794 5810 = 0.03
